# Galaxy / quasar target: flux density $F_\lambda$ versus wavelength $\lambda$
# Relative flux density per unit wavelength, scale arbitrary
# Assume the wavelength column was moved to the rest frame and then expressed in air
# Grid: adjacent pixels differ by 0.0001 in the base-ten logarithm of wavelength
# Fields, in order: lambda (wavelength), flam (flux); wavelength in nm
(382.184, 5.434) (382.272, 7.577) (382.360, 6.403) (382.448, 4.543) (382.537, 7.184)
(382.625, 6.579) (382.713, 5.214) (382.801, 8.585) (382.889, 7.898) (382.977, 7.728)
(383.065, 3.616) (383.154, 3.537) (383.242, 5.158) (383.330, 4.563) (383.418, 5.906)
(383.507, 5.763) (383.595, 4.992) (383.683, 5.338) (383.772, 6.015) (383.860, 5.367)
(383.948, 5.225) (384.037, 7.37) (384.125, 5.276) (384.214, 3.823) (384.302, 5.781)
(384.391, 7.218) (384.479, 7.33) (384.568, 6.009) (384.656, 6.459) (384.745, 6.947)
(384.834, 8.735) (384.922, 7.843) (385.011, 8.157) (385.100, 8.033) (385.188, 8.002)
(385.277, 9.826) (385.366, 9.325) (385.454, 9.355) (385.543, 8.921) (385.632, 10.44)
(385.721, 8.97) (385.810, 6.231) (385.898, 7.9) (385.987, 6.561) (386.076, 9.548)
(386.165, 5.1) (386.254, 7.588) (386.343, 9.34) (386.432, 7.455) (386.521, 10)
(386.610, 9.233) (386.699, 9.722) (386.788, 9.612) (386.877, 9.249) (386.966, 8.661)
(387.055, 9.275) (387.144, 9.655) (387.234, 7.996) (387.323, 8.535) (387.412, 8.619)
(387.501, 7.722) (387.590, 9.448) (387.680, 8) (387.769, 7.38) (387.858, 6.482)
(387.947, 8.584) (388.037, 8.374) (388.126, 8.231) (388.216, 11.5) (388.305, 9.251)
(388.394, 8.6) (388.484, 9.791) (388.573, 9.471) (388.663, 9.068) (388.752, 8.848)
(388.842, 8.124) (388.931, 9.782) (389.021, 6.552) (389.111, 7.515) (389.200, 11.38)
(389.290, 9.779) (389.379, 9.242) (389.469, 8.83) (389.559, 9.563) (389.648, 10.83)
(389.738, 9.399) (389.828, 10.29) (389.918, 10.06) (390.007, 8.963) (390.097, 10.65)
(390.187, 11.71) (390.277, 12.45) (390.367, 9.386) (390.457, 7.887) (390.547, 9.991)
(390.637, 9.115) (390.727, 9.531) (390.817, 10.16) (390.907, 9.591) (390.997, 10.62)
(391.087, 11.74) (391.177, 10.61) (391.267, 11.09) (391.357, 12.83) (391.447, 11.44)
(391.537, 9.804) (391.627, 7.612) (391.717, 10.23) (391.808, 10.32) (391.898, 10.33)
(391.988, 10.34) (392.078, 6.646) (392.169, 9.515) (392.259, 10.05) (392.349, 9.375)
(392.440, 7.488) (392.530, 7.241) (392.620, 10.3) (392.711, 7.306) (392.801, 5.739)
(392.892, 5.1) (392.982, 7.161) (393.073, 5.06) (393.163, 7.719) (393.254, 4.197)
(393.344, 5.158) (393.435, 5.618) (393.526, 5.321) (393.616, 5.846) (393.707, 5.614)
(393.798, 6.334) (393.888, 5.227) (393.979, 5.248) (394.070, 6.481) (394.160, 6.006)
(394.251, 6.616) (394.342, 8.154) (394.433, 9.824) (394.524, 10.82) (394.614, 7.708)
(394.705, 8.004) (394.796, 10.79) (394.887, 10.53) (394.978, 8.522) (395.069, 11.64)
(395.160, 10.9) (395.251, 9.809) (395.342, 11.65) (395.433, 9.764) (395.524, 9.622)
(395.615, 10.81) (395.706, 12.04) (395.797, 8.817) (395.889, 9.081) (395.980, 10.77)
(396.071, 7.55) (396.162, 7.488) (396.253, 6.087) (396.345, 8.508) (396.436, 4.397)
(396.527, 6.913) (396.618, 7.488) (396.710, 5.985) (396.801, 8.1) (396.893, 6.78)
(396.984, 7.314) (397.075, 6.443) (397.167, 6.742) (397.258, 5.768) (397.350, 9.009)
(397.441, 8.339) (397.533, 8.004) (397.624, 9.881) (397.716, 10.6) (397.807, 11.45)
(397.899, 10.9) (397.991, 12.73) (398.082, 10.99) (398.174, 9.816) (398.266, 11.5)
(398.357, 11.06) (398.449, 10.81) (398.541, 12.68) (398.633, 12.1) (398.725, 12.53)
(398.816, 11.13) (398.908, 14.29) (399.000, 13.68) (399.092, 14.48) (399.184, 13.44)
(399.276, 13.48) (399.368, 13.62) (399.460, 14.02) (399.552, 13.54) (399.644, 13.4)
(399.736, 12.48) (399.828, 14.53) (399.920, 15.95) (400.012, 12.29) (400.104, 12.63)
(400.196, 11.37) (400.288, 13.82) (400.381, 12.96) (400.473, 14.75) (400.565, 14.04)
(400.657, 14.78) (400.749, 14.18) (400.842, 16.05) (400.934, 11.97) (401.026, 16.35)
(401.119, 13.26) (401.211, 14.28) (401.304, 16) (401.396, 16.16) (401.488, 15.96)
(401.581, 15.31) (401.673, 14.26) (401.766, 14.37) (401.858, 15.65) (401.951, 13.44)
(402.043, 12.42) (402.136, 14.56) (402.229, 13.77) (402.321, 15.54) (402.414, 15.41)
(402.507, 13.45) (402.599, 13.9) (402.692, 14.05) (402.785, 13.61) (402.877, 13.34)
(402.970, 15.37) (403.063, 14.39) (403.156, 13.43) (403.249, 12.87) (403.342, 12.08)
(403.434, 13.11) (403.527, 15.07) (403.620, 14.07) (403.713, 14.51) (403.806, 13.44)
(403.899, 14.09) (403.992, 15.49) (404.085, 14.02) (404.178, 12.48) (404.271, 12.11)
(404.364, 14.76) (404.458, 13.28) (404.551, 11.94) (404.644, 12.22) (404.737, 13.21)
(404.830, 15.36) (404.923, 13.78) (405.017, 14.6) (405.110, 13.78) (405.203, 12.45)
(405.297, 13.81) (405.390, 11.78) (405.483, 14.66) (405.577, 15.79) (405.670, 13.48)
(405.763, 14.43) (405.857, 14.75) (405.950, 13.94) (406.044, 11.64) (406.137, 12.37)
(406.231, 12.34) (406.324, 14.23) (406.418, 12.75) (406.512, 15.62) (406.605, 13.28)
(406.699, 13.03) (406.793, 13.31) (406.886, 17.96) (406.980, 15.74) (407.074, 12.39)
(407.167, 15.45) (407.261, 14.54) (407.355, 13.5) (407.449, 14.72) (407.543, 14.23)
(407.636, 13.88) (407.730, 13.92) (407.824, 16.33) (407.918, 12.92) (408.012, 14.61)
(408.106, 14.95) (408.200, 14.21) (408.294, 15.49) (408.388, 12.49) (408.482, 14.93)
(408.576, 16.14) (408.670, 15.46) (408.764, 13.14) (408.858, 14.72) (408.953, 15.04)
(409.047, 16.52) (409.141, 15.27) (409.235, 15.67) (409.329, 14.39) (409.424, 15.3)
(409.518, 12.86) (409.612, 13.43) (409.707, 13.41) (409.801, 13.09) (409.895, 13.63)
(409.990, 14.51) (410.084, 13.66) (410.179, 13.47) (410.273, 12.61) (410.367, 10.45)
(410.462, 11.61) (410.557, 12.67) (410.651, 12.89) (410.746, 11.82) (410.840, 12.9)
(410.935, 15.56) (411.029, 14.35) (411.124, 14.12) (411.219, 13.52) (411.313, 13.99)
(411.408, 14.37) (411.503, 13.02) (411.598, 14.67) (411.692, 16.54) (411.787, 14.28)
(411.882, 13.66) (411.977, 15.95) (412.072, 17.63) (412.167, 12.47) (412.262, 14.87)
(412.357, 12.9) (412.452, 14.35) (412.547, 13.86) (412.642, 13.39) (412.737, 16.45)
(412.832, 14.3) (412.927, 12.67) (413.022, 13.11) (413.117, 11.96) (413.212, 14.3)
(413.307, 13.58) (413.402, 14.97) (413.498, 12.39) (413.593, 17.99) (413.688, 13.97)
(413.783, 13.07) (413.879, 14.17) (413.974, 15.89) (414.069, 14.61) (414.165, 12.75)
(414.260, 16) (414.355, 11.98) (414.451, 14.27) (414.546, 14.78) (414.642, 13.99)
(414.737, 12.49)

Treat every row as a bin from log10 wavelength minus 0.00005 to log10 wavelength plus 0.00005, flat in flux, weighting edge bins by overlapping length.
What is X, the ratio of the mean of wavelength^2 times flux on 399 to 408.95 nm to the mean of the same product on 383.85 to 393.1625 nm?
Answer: 1.74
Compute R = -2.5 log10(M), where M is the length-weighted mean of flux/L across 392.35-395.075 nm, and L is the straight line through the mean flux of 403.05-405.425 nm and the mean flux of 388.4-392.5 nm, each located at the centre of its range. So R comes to 0.424 mag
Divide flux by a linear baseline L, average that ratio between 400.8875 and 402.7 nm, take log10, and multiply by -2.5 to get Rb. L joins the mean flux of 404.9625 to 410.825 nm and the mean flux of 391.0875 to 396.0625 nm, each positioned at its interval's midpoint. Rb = -0.24 mag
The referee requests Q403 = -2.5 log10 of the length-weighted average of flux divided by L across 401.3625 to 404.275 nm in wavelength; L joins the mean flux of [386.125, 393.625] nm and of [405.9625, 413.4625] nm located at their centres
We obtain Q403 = -0.16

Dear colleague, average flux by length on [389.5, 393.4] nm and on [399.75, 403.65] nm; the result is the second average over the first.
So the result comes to 1.54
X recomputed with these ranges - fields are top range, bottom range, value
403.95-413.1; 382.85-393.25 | 1.85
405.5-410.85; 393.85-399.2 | 1.58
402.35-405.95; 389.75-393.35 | 1.61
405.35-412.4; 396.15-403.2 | 1.21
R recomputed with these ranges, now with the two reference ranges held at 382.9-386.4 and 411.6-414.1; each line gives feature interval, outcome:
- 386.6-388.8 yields -0.15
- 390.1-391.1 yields -0.20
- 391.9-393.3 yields 0.18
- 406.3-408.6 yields -0.12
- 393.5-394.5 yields 0.39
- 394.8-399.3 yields 0.04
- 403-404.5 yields -0.15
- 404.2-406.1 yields -0.10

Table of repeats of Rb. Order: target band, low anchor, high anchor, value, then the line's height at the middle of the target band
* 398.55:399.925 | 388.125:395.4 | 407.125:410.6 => -0.199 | 11.2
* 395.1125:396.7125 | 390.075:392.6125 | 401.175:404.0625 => 0.301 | 11.7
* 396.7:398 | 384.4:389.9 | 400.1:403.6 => 0.421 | 12.5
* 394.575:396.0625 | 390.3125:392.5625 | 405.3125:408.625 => 0.091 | 10.8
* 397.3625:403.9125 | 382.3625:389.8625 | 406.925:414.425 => -0.152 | 11.6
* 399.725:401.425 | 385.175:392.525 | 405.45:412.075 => -0.166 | 12.1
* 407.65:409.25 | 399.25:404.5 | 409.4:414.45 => -0.064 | 13.9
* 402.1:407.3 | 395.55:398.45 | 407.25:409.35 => -0.092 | 12.8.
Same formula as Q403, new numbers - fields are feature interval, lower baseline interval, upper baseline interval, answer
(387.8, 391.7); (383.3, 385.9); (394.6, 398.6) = -0.206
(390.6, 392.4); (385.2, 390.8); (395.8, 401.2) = -0.037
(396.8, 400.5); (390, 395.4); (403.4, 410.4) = -0.048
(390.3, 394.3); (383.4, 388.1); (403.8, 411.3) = 0.163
